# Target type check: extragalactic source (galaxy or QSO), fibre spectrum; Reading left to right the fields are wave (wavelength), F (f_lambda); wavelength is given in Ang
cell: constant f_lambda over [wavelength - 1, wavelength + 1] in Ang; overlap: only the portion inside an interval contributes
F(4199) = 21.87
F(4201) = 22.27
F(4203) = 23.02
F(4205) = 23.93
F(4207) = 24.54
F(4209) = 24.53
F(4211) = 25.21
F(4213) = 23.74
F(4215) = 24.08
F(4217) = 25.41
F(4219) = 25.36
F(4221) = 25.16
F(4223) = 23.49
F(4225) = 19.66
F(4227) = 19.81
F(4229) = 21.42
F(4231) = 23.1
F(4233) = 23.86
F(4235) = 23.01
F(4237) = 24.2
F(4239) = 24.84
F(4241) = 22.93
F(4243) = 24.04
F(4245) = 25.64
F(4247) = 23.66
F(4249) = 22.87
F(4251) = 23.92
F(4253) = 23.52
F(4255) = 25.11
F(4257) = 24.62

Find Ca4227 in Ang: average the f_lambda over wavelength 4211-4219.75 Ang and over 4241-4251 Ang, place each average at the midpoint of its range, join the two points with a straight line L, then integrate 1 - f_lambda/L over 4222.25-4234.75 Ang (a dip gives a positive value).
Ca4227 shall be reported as 1.2 Ang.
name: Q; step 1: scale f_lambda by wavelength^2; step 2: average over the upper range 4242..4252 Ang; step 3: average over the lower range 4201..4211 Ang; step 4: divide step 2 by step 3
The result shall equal 1.0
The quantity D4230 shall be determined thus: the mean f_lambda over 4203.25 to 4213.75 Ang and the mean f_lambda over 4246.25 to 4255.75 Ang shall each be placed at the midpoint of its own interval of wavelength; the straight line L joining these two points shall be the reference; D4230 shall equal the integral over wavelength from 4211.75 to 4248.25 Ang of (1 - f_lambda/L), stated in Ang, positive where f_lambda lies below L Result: 0.78 Ang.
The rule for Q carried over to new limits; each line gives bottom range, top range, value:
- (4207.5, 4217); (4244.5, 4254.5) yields 0.99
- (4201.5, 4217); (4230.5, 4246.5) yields 1.01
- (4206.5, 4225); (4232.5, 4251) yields 0.99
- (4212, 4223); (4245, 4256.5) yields 0.99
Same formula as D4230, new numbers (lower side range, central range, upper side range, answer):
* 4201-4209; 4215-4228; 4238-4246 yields 0.4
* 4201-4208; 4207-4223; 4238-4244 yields -0.7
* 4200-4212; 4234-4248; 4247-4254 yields -0.3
